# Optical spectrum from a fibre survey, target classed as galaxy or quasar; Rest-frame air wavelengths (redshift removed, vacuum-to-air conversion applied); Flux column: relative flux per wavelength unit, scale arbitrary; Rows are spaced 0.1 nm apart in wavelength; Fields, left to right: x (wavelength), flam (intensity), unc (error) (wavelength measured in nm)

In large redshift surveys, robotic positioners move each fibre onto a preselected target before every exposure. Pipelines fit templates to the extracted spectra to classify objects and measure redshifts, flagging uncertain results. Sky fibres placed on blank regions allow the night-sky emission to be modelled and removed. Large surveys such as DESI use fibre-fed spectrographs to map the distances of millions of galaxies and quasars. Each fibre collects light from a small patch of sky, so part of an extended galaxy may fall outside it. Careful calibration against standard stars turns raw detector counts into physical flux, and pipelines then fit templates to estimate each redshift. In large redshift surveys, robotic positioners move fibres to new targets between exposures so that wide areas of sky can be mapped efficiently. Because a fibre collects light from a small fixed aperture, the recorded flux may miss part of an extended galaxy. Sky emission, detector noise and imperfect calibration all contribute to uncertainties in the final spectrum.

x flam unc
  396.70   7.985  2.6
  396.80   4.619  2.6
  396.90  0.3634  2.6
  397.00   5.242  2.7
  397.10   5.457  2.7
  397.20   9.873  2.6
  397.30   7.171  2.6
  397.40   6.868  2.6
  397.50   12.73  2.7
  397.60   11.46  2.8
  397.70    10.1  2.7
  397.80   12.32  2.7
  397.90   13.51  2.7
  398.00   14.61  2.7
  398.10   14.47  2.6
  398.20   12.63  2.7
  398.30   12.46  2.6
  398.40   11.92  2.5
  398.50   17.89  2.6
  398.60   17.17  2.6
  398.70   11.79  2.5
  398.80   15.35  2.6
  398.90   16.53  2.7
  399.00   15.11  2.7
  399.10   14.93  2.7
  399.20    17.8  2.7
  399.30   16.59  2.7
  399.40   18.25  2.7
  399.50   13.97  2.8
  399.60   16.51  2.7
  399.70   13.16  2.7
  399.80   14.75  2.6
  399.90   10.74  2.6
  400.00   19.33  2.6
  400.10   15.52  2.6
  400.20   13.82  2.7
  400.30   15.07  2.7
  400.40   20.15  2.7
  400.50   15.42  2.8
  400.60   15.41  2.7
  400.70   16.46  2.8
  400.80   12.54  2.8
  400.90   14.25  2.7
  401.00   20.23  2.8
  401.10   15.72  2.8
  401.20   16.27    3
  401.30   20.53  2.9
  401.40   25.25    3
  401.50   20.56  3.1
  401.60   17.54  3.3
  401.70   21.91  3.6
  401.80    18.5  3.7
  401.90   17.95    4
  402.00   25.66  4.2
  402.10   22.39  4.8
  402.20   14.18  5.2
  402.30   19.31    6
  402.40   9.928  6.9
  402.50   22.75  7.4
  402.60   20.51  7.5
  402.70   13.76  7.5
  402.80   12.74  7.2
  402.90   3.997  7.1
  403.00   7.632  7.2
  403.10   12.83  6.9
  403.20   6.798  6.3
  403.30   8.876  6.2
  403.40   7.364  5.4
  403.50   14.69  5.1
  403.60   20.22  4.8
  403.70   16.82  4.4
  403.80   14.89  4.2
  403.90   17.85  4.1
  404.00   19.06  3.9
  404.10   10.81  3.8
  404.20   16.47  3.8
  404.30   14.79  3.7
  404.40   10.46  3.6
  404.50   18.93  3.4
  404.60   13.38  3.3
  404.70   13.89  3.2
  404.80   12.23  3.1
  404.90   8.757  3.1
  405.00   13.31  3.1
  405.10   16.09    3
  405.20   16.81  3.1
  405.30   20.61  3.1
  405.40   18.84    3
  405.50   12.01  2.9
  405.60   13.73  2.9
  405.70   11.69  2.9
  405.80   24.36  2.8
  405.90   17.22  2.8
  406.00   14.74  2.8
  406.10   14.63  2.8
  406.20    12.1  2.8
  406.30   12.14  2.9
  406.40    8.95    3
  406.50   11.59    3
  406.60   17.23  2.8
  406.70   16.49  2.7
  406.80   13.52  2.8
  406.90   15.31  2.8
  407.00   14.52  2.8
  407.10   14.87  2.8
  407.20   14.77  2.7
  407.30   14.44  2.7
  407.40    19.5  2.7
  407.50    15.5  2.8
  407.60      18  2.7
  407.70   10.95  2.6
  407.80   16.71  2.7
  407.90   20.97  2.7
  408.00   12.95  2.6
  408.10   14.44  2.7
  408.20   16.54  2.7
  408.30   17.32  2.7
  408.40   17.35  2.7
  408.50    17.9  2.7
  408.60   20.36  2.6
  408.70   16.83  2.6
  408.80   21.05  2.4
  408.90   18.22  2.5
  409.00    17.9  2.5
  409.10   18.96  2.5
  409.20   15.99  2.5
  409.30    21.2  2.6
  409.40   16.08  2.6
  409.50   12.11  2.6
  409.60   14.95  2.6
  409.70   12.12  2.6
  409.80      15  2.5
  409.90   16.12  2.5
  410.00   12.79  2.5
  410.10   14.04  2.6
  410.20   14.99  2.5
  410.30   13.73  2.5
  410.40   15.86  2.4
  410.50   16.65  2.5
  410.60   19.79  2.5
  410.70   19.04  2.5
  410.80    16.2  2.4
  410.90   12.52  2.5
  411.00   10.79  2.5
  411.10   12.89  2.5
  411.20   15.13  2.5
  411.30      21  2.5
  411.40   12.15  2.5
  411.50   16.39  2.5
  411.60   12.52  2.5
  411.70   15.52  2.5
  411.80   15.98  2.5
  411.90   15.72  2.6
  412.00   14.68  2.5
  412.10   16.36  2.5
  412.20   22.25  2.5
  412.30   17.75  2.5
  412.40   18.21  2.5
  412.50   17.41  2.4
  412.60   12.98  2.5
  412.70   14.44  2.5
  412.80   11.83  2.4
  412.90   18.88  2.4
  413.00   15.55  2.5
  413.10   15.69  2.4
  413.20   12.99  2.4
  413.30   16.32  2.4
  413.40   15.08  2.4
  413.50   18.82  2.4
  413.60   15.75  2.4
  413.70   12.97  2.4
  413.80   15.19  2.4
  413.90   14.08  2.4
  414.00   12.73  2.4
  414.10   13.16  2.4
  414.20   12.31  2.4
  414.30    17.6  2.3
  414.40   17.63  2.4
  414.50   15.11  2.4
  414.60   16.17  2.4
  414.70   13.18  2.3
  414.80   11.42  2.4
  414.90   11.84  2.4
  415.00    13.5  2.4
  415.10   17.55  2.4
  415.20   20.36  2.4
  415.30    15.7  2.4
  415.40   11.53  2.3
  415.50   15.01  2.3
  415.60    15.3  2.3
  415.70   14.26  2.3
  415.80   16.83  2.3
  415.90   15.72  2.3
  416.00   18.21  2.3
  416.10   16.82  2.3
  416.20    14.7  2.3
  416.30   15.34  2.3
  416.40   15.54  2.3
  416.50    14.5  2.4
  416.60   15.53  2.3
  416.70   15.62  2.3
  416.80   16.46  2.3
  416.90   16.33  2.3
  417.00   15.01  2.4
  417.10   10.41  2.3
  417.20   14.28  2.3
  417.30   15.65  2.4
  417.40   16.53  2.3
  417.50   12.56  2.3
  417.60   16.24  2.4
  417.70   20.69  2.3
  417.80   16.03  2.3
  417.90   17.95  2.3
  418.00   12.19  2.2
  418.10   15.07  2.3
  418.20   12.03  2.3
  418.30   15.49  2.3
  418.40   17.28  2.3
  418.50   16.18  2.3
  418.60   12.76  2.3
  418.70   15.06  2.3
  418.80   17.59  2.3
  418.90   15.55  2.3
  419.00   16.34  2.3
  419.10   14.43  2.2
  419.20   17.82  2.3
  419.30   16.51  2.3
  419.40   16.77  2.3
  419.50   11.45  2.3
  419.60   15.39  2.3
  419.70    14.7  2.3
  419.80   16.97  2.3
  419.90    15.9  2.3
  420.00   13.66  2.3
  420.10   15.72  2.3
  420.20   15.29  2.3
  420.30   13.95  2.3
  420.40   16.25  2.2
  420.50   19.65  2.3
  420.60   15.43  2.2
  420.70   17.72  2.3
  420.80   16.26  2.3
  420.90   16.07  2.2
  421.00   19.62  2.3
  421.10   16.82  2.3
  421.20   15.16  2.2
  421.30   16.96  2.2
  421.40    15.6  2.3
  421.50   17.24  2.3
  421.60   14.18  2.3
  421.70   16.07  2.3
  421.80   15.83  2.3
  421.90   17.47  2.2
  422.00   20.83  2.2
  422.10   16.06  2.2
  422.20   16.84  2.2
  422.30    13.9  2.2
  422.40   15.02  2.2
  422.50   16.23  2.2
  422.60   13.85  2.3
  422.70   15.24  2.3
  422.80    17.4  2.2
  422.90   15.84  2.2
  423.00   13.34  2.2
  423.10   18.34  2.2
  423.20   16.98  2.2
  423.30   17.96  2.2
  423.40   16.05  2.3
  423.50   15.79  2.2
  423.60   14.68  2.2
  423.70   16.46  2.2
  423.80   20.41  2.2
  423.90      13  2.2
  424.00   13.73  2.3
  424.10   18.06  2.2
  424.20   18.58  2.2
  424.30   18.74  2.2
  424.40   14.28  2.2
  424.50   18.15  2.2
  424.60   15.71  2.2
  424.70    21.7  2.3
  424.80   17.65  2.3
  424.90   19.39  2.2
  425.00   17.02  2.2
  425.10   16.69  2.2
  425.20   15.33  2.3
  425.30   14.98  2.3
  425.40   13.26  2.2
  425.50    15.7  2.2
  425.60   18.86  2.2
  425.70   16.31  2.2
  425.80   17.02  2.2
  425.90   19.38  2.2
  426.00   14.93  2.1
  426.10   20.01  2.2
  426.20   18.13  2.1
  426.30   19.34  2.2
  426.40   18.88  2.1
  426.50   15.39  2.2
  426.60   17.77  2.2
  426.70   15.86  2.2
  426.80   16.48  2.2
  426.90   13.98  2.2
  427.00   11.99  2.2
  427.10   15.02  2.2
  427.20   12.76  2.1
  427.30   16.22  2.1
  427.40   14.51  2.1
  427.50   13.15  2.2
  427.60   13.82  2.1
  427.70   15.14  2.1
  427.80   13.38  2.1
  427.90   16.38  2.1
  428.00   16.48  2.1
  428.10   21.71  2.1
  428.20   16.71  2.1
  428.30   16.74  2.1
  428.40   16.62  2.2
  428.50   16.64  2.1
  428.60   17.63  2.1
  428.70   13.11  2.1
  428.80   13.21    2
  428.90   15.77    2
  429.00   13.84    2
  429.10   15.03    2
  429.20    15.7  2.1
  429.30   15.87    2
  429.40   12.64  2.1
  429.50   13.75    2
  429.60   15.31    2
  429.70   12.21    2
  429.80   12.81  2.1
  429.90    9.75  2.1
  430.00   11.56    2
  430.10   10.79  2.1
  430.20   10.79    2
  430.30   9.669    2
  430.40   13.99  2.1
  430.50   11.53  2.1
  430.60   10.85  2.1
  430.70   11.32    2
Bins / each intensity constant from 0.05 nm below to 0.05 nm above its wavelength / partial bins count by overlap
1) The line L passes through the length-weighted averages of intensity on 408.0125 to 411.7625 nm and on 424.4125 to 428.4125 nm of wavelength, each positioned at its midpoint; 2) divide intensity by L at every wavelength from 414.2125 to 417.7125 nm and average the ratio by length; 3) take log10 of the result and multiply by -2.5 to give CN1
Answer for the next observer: 0.06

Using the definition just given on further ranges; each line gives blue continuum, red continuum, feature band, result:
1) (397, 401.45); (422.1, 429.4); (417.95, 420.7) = 0.02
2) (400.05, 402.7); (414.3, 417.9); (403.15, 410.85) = 0.10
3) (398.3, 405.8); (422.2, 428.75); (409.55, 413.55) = 0.02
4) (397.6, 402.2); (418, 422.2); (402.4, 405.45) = 0.15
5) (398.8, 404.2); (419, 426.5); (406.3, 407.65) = 0.08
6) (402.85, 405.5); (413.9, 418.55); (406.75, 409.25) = -0.17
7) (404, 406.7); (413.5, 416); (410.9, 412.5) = -0.07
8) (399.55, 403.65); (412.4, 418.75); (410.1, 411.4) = -0.01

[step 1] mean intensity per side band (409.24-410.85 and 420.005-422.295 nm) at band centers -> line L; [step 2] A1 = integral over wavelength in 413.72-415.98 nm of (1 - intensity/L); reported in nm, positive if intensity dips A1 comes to 0.166 nm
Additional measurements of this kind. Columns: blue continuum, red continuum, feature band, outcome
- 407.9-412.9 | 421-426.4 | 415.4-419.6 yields 0.25 nm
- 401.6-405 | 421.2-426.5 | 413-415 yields 0.15 nm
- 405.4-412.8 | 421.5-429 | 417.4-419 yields 0.05 nm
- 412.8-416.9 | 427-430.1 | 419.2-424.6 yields -0.45 nm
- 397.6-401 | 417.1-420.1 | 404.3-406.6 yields 0.09 nm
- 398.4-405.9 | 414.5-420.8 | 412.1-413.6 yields -0.08 nm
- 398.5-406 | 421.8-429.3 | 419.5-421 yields 0.02 nm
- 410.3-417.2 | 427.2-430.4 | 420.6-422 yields -0.17 nm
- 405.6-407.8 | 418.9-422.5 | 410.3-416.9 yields 0.01 nm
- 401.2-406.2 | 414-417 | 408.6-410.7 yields -0.13 nm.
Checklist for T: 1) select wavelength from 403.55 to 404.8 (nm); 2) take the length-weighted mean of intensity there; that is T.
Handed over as 15.5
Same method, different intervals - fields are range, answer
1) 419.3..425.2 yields 16.4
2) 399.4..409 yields 15.7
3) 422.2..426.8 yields 16.7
